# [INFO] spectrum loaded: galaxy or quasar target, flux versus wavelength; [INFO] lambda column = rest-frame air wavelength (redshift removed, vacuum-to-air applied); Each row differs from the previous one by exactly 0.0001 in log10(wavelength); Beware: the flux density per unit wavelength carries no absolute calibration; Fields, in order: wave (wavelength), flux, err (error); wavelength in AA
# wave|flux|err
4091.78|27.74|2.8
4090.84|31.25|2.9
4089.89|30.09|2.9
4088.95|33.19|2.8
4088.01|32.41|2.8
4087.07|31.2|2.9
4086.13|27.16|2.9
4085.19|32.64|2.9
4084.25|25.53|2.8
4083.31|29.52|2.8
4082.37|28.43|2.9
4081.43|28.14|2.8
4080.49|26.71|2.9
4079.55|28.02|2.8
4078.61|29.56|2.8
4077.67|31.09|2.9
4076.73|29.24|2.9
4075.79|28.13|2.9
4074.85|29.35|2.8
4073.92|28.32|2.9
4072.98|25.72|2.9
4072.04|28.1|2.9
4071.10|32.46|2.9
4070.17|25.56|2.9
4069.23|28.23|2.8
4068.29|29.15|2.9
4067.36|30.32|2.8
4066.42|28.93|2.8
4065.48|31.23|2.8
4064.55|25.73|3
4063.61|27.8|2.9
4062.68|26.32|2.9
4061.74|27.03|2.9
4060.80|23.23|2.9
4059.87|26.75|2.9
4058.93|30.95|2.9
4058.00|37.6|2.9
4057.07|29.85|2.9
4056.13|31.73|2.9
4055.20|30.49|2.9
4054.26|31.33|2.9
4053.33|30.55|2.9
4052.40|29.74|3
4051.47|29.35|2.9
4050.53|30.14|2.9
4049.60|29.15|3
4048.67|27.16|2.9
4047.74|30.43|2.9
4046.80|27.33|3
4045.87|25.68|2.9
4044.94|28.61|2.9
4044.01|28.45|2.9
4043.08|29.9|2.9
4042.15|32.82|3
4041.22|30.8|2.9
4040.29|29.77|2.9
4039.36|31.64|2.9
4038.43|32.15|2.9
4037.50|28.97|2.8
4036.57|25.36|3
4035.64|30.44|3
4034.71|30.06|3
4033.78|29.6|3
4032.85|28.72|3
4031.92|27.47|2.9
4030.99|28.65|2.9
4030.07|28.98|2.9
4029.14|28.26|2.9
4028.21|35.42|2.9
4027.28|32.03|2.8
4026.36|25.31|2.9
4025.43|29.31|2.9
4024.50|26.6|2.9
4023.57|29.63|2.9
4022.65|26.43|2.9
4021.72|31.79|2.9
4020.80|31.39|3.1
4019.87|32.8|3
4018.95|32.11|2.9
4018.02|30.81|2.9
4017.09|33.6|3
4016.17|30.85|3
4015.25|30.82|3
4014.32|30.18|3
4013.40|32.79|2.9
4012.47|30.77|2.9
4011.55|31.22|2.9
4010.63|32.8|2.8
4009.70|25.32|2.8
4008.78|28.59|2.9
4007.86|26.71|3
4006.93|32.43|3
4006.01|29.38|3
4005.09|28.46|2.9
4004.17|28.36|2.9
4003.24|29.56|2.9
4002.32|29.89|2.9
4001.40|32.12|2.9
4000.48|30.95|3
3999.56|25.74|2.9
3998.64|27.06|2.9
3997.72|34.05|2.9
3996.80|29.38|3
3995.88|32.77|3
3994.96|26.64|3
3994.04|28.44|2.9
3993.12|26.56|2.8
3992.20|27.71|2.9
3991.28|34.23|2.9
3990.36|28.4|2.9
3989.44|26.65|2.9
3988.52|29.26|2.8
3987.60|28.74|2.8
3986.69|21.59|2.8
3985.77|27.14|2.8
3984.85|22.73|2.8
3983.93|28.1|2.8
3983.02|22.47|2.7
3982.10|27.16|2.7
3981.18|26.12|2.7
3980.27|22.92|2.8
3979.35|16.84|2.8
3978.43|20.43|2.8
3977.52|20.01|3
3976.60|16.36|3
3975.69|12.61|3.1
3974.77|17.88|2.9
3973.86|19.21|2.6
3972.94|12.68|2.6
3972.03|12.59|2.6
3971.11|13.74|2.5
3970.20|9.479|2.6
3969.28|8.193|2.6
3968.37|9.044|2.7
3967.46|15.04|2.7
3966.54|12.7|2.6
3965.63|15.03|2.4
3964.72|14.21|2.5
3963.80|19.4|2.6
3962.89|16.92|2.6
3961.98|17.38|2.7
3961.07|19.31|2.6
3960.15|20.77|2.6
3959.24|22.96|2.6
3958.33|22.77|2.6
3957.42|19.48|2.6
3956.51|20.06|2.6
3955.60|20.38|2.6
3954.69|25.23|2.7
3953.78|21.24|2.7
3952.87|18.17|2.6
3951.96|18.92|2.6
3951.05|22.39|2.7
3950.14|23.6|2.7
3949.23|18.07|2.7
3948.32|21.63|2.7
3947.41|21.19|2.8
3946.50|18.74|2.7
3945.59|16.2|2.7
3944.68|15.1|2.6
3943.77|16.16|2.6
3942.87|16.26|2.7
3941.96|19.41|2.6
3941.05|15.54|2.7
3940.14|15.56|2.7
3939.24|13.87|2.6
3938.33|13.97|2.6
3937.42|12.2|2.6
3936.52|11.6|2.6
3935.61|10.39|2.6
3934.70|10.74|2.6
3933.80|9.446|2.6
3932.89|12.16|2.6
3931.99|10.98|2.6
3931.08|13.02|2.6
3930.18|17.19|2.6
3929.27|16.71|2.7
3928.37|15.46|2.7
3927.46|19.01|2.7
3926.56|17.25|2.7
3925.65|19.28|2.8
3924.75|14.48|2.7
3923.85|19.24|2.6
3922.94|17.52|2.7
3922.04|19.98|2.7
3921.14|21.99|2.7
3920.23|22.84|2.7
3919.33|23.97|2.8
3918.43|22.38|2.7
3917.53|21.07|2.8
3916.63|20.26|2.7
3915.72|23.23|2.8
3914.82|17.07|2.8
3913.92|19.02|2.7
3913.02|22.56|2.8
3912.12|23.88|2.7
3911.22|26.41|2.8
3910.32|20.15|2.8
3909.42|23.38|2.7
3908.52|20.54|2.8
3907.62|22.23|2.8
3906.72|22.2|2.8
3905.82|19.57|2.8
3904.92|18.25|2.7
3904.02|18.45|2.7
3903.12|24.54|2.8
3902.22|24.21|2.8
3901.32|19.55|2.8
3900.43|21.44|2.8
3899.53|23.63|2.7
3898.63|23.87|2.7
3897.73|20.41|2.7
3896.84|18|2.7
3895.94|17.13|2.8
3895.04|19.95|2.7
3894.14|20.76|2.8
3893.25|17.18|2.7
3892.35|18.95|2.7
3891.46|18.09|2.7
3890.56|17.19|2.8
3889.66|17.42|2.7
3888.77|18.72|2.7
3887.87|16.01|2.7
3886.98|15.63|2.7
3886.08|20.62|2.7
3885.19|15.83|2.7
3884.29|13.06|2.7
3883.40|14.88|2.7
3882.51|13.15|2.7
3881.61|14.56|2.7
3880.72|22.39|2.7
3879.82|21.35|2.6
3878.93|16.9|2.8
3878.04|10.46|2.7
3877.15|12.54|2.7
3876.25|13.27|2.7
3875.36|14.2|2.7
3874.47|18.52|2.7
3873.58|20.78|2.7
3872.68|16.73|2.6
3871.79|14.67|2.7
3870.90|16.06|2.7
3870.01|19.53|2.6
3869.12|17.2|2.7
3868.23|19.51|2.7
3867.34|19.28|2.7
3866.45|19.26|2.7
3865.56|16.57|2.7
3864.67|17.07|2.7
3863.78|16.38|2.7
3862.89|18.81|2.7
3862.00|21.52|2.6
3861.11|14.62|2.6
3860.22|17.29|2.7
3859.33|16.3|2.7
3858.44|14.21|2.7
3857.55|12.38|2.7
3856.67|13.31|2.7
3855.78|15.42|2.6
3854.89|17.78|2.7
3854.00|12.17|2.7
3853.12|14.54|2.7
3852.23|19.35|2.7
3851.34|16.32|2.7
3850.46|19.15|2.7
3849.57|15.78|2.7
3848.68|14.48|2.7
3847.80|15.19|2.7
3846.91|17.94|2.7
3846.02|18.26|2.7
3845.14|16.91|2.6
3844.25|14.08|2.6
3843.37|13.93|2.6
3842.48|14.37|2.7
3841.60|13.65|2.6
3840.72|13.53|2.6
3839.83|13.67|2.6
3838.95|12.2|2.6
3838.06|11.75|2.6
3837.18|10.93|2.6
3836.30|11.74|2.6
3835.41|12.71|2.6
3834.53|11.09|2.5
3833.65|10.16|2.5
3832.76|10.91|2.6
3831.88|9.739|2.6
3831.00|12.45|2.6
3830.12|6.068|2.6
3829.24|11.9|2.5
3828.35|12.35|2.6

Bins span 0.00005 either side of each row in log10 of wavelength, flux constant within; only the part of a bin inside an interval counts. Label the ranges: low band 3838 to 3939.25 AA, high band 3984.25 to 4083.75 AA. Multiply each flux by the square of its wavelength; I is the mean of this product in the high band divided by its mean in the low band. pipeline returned 1.81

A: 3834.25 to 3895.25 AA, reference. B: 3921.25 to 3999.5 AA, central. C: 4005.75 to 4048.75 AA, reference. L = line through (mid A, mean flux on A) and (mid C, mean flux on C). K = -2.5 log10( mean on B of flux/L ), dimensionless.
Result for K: 0.25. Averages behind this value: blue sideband 16.1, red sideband 29.8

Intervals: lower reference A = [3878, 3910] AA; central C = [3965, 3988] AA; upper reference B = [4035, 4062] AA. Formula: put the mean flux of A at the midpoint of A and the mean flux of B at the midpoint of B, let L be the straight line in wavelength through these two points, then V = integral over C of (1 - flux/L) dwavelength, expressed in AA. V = 6.0 AA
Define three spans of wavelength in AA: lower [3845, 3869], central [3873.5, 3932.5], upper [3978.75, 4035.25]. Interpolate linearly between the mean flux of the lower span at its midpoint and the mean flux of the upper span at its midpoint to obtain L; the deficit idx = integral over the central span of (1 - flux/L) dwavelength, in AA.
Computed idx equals 4.43 AA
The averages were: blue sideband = 16.7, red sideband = 28.9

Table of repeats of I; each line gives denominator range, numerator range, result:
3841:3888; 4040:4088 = 1.97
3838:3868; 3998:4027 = 2.04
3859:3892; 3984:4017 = 1.83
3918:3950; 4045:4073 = 1.86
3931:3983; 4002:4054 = 1.81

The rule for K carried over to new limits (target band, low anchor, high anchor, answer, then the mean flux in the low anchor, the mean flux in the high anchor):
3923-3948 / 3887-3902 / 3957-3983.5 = 0.191 mag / 19.2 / 17.4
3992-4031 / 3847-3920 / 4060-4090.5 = -0.183 mag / 18.3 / 28.7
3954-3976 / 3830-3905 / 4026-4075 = 0.360 mag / 16.4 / 29.2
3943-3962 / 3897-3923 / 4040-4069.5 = 0.191 mag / 21.6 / 29.3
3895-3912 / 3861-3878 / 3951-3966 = -0.181 mag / 17.1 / 19.6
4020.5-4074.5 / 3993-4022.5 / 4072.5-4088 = 0.007 mag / 30.1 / 28.8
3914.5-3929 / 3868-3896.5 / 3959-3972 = -0.220 mag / 17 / 15.1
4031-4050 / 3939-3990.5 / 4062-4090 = -0.135 mag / 19.2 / 28.9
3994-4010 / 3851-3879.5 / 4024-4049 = -0.102 mag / 16.4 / 29.3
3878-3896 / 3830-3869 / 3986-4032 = 0.066 mag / 14.9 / 29.6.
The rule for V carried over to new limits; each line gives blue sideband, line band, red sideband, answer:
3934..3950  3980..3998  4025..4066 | -4.6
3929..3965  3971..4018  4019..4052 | -4.8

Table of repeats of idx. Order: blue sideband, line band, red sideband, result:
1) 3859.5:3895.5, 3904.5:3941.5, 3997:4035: 5.6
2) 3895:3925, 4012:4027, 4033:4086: -1.9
